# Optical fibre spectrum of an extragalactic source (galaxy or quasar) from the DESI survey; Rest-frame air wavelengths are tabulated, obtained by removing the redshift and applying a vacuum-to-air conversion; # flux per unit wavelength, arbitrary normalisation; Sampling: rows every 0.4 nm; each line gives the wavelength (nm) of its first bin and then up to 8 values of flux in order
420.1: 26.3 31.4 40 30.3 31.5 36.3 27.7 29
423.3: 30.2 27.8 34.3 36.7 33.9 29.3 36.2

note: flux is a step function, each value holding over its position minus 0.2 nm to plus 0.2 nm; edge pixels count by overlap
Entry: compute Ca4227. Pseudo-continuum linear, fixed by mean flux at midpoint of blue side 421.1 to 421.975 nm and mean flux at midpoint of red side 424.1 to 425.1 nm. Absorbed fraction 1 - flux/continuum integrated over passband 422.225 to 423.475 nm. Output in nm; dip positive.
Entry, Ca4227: 0.14 nm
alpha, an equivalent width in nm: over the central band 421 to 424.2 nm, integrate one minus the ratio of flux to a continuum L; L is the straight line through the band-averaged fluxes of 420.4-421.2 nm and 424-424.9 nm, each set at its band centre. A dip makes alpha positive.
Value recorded 0.39 nm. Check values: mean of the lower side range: 35.6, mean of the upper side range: 35.3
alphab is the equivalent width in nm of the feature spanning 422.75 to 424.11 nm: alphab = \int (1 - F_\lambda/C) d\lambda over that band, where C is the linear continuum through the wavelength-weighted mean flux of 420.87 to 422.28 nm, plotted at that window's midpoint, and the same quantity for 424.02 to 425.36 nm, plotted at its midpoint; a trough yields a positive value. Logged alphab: 0.163 nm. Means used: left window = 33.8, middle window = 29.8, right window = 33.9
